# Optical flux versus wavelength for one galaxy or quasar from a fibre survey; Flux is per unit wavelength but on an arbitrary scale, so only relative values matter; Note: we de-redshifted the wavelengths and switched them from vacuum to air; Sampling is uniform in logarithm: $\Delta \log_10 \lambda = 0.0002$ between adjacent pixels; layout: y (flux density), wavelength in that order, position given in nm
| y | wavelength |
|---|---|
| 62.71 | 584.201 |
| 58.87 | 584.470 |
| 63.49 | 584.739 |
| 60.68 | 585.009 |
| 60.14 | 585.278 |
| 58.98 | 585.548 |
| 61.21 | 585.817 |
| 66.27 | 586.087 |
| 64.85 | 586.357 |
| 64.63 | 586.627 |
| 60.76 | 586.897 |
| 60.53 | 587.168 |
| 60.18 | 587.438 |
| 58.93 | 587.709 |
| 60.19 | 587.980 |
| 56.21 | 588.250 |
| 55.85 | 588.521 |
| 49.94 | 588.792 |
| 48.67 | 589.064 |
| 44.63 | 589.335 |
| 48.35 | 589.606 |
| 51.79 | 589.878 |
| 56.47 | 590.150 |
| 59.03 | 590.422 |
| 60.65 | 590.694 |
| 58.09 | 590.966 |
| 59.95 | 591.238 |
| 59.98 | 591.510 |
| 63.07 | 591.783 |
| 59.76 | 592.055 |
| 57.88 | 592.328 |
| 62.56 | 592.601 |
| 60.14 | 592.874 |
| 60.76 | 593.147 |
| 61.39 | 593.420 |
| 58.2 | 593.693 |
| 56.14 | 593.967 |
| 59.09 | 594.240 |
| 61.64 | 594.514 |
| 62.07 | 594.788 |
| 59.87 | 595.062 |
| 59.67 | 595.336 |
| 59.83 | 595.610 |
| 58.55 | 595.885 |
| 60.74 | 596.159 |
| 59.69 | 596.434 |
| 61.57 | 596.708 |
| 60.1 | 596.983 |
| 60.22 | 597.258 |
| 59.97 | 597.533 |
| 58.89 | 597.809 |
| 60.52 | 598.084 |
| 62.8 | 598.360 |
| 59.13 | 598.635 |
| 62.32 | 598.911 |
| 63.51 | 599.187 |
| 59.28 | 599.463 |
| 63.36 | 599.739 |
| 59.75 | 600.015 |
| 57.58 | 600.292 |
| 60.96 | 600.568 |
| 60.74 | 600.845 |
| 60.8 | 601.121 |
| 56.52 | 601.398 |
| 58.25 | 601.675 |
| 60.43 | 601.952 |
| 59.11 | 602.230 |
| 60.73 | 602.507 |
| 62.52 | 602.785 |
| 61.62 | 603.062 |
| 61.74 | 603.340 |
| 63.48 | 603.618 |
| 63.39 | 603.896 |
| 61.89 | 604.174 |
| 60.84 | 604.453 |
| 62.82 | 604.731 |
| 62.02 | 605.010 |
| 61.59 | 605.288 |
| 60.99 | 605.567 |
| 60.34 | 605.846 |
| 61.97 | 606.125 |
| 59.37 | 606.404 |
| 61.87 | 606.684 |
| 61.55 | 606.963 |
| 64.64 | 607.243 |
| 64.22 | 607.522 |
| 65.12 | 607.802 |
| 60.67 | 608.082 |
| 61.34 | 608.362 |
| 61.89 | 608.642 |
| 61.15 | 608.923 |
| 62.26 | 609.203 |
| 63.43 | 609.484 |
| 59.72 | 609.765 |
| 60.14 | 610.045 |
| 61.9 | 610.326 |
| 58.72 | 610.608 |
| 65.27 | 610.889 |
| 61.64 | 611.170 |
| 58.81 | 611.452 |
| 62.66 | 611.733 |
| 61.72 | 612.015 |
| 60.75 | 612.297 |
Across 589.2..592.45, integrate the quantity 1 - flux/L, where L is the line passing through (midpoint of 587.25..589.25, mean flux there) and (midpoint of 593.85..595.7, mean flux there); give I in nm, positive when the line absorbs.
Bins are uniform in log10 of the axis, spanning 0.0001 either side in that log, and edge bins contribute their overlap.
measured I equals 0.04 nm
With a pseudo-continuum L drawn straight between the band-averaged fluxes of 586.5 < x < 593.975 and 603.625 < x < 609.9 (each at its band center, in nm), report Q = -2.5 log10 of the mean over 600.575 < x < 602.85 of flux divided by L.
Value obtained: 0.01 mag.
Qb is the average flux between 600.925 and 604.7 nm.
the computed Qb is 60.9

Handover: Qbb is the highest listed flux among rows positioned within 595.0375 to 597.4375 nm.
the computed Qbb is 61.57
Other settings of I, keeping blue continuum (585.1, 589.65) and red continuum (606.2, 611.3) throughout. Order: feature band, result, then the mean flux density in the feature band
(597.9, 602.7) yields 0.00 nm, 60.3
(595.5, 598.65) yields -0.03 nm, 60.2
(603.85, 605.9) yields -0.02 nm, 61.7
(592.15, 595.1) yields -0.05 nm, 60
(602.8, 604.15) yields -0.03 nm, 62.5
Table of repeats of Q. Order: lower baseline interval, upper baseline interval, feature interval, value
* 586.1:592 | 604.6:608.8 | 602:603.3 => 0.00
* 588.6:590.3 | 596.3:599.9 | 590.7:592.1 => -0.15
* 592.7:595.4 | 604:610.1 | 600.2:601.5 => 0.03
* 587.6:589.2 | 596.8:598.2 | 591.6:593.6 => -0.06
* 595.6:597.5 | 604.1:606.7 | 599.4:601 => 0.00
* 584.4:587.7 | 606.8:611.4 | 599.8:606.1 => 0.02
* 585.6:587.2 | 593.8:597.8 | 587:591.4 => 0.12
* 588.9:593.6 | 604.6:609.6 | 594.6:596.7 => -0.03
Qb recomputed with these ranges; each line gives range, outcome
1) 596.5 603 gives 60.4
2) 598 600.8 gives 60.9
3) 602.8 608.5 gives 62.1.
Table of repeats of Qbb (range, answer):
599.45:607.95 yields 65.12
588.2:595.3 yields 63.07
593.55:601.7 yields 63.51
